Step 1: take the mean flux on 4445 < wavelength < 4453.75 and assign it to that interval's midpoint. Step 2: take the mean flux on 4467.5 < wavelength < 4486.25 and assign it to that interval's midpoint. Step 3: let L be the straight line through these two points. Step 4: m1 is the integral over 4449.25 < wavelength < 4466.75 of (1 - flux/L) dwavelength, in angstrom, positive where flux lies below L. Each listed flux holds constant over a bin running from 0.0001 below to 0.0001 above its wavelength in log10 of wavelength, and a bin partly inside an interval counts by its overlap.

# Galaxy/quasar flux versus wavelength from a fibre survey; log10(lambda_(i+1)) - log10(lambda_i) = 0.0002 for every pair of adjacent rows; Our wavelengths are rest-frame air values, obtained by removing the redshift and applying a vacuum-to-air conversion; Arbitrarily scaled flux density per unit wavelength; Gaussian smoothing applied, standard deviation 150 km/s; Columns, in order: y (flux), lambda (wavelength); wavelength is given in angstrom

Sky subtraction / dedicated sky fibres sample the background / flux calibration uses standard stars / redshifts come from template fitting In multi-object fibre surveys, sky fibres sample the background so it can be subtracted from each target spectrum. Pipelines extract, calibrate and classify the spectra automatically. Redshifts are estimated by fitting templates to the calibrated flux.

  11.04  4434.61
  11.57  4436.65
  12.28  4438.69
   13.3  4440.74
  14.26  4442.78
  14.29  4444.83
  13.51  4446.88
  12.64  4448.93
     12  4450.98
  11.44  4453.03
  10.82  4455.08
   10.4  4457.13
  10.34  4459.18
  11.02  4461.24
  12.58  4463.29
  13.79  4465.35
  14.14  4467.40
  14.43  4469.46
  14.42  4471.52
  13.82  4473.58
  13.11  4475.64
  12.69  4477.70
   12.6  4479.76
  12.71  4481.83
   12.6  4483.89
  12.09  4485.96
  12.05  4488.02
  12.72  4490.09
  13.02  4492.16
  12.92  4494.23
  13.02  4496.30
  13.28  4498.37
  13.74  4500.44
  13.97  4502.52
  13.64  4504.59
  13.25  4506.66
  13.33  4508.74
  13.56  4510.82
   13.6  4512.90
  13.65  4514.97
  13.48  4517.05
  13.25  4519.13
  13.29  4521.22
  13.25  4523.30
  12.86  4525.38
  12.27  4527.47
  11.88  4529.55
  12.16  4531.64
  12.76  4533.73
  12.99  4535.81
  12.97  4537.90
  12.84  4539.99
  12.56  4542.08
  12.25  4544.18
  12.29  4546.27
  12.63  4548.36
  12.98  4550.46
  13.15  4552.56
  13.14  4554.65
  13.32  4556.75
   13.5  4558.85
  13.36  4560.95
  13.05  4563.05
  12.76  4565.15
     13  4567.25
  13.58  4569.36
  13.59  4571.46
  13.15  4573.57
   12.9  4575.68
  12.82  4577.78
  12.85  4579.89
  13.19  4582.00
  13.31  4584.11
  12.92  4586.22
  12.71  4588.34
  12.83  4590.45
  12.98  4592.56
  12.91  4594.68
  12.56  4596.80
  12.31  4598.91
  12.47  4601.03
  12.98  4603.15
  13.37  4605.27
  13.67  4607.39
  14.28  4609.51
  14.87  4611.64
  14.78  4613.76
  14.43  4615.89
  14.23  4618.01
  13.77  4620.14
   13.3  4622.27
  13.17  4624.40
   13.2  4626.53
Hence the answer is 1.59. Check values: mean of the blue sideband 12.6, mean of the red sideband 13.2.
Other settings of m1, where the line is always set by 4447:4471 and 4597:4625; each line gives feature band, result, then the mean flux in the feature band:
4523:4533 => 0.34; 12.4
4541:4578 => 0.46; 13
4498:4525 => -1.58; 13.5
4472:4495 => -0.60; 12.8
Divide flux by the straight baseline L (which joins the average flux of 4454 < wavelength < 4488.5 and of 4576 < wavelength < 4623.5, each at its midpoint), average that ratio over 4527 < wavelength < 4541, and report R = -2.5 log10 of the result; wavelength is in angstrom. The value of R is 0.03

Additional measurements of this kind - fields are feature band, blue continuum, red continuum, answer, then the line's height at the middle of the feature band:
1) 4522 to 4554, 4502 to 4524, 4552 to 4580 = 0.06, 13.3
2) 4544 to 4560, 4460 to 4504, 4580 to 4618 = 0.02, 13.2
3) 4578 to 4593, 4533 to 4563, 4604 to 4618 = 0.06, 13.7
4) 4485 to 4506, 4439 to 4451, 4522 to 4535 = -0.01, 12.9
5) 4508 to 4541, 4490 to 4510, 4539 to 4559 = 0.01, 13.1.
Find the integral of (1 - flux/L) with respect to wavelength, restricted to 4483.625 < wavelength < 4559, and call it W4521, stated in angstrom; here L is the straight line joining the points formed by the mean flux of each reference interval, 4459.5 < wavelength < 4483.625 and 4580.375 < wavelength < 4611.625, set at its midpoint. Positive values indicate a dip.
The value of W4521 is 0.7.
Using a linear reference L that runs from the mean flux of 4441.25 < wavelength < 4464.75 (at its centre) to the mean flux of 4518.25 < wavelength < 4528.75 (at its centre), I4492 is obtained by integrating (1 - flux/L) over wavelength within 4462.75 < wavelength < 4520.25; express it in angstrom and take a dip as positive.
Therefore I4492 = -3.1 angstrom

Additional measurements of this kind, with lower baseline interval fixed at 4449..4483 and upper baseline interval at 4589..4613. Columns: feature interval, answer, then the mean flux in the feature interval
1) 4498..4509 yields -0.73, 13.6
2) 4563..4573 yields -0.12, 13.2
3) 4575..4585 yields 0.07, 13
